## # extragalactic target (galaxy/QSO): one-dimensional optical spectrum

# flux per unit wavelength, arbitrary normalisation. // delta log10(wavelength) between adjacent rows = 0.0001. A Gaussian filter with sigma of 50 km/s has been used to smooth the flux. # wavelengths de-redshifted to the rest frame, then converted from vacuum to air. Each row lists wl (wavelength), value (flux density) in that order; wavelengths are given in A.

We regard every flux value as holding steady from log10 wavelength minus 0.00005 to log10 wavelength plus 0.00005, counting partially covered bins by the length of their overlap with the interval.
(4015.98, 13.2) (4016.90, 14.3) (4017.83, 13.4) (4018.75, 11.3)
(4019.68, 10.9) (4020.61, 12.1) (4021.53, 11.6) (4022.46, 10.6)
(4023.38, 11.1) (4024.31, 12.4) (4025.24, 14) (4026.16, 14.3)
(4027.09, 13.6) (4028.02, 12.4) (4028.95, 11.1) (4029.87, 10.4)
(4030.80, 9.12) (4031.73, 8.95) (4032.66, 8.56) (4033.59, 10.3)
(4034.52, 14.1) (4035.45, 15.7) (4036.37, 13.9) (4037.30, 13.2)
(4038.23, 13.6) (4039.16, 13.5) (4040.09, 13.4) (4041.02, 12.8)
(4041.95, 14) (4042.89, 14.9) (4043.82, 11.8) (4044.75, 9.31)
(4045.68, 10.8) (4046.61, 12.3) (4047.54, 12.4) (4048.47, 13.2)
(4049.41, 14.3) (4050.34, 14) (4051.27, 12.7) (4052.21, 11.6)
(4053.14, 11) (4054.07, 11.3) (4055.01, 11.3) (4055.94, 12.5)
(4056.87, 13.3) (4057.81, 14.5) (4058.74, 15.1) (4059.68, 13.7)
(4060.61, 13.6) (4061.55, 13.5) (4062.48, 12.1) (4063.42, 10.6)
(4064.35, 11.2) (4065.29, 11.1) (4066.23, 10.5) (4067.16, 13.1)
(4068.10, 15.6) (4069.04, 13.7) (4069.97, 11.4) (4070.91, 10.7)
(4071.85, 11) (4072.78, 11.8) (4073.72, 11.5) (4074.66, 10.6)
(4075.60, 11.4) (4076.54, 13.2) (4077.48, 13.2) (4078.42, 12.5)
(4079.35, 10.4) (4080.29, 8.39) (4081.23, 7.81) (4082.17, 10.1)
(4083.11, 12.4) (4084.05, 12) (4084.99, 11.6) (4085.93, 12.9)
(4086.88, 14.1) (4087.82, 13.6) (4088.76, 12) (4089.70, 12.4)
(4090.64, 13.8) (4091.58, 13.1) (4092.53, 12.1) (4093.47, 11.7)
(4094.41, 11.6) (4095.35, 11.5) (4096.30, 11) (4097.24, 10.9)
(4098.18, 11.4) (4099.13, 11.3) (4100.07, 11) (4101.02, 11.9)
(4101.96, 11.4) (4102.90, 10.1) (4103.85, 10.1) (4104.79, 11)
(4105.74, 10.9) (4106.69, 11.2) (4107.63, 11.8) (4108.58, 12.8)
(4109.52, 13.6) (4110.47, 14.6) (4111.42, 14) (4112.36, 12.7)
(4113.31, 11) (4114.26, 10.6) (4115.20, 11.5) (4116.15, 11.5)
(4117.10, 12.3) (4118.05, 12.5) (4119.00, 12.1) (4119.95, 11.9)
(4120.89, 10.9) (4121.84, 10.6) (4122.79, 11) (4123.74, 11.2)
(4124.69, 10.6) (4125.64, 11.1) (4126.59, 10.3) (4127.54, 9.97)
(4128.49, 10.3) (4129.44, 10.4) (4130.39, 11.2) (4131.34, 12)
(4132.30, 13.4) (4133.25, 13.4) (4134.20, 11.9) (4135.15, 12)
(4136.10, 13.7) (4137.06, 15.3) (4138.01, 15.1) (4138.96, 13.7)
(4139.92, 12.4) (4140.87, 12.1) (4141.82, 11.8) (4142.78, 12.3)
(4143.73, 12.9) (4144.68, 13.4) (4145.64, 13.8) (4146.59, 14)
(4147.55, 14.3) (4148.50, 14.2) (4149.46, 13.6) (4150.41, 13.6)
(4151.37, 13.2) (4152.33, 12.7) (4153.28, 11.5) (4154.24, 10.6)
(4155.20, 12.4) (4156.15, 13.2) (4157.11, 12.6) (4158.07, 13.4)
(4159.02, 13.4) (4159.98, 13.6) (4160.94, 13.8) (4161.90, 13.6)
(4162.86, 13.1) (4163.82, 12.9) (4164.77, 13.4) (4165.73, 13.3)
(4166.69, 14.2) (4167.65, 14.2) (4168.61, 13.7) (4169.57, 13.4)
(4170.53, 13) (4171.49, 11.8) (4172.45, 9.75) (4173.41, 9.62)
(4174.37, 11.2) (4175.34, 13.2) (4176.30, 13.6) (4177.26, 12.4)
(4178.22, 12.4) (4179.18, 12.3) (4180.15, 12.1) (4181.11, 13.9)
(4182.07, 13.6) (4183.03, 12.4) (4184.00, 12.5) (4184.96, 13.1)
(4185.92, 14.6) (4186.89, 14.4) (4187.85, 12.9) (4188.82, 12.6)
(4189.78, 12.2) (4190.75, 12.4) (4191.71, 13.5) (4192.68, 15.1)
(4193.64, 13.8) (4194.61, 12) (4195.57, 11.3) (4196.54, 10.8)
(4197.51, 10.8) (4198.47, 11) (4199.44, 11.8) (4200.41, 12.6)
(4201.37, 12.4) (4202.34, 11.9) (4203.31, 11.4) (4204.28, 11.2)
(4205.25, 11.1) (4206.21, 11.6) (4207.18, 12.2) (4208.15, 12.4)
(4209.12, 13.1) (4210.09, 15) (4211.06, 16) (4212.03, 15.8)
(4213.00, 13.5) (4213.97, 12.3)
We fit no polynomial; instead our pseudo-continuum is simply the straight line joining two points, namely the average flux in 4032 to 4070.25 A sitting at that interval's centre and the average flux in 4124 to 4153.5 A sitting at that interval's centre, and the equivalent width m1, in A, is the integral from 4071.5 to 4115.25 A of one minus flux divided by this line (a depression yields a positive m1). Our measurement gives 3.1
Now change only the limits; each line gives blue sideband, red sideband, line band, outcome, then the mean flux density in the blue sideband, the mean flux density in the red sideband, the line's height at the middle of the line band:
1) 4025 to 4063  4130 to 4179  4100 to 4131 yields 3.2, 12.6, 12.9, 12.8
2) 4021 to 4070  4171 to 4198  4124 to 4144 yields 0.5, 12.4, 12.5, 12.5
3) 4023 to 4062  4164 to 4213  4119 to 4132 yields 1.7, 12.6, 12.7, 12.6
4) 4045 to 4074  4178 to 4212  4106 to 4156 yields 0.9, 12.4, 12.7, 12.6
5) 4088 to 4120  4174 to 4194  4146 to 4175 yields -0.5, 11.9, 13.1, 12.7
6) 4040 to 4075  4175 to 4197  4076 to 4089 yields 0.8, 12.4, 12.9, 12.5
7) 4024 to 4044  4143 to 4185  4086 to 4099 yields 0.5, 12.6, 12.9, 12.7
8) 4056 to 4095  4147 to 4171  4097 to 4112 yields 0.9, 12.2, 13.2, 12.5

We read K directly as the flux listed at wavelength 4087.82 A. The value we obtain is 13.6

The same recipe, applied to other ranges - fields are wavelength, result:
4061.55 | 13.5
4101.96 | 11.4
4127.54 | 9.97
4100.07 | 11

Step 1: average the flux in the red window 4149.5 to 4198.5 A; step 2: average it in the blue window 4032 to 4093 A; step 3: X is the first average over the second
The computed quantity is 1.0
